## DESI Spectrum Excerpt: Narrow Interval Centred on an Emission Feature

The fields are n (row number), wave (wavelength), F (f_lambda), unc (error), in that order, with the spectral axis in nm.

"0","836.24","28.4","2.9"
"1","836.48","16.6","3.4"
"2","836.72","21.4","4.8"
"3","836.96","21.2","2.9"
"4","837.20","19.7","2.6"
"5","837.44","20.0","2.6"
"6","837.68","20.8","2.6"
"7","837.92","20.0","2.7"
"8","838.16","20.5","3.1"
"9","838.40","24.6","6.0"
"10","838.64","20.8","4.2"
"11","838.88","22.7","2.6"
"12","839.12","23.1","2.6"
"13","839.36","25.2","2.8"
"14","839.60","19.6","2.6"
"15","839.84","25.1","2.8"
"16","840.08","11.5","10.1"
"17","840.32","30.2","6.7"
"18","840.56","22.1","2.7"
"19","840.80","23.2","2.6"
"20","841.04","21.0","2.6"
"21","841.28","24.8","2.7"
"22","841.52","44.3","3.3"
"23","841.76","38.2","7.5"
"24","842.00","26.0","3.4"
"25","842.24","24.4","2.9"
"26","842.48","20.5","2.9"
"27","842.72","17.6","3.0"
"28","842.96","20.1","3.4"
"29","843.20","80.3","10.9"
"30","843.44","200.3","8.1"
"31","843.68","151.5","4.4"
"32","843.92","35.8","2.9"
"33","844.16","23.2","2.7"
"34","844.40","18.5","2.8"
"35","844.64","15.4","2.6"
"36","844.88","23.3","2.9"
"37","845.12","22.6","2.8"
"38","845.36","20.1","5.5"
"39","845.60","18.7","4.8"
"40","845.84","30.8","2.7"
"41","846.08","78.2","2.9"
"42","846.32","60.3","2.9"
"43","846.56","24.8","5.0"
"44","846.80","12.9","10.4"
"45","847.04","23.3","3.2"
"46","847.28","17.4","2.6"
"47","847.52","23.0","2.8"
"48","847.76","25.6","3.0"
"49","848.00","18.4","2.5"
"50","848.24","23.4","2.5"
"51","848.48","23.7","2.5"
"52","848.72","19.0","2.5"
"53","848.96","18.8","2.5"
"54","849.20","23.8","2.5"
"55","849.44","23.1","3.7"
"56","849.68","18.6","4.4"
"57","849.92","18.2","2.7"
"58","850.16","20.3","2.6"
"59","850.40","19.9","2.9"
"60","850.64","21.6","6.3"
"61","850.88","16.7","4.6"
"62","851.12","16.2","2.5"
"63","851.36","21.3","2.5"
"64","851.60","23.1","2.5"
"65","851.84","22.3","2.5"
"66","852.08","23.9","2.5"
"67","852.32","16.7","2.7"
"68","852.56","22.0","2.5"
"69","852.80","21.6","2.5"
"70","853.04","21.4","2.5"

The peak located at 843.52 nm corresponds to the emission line H-alpha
